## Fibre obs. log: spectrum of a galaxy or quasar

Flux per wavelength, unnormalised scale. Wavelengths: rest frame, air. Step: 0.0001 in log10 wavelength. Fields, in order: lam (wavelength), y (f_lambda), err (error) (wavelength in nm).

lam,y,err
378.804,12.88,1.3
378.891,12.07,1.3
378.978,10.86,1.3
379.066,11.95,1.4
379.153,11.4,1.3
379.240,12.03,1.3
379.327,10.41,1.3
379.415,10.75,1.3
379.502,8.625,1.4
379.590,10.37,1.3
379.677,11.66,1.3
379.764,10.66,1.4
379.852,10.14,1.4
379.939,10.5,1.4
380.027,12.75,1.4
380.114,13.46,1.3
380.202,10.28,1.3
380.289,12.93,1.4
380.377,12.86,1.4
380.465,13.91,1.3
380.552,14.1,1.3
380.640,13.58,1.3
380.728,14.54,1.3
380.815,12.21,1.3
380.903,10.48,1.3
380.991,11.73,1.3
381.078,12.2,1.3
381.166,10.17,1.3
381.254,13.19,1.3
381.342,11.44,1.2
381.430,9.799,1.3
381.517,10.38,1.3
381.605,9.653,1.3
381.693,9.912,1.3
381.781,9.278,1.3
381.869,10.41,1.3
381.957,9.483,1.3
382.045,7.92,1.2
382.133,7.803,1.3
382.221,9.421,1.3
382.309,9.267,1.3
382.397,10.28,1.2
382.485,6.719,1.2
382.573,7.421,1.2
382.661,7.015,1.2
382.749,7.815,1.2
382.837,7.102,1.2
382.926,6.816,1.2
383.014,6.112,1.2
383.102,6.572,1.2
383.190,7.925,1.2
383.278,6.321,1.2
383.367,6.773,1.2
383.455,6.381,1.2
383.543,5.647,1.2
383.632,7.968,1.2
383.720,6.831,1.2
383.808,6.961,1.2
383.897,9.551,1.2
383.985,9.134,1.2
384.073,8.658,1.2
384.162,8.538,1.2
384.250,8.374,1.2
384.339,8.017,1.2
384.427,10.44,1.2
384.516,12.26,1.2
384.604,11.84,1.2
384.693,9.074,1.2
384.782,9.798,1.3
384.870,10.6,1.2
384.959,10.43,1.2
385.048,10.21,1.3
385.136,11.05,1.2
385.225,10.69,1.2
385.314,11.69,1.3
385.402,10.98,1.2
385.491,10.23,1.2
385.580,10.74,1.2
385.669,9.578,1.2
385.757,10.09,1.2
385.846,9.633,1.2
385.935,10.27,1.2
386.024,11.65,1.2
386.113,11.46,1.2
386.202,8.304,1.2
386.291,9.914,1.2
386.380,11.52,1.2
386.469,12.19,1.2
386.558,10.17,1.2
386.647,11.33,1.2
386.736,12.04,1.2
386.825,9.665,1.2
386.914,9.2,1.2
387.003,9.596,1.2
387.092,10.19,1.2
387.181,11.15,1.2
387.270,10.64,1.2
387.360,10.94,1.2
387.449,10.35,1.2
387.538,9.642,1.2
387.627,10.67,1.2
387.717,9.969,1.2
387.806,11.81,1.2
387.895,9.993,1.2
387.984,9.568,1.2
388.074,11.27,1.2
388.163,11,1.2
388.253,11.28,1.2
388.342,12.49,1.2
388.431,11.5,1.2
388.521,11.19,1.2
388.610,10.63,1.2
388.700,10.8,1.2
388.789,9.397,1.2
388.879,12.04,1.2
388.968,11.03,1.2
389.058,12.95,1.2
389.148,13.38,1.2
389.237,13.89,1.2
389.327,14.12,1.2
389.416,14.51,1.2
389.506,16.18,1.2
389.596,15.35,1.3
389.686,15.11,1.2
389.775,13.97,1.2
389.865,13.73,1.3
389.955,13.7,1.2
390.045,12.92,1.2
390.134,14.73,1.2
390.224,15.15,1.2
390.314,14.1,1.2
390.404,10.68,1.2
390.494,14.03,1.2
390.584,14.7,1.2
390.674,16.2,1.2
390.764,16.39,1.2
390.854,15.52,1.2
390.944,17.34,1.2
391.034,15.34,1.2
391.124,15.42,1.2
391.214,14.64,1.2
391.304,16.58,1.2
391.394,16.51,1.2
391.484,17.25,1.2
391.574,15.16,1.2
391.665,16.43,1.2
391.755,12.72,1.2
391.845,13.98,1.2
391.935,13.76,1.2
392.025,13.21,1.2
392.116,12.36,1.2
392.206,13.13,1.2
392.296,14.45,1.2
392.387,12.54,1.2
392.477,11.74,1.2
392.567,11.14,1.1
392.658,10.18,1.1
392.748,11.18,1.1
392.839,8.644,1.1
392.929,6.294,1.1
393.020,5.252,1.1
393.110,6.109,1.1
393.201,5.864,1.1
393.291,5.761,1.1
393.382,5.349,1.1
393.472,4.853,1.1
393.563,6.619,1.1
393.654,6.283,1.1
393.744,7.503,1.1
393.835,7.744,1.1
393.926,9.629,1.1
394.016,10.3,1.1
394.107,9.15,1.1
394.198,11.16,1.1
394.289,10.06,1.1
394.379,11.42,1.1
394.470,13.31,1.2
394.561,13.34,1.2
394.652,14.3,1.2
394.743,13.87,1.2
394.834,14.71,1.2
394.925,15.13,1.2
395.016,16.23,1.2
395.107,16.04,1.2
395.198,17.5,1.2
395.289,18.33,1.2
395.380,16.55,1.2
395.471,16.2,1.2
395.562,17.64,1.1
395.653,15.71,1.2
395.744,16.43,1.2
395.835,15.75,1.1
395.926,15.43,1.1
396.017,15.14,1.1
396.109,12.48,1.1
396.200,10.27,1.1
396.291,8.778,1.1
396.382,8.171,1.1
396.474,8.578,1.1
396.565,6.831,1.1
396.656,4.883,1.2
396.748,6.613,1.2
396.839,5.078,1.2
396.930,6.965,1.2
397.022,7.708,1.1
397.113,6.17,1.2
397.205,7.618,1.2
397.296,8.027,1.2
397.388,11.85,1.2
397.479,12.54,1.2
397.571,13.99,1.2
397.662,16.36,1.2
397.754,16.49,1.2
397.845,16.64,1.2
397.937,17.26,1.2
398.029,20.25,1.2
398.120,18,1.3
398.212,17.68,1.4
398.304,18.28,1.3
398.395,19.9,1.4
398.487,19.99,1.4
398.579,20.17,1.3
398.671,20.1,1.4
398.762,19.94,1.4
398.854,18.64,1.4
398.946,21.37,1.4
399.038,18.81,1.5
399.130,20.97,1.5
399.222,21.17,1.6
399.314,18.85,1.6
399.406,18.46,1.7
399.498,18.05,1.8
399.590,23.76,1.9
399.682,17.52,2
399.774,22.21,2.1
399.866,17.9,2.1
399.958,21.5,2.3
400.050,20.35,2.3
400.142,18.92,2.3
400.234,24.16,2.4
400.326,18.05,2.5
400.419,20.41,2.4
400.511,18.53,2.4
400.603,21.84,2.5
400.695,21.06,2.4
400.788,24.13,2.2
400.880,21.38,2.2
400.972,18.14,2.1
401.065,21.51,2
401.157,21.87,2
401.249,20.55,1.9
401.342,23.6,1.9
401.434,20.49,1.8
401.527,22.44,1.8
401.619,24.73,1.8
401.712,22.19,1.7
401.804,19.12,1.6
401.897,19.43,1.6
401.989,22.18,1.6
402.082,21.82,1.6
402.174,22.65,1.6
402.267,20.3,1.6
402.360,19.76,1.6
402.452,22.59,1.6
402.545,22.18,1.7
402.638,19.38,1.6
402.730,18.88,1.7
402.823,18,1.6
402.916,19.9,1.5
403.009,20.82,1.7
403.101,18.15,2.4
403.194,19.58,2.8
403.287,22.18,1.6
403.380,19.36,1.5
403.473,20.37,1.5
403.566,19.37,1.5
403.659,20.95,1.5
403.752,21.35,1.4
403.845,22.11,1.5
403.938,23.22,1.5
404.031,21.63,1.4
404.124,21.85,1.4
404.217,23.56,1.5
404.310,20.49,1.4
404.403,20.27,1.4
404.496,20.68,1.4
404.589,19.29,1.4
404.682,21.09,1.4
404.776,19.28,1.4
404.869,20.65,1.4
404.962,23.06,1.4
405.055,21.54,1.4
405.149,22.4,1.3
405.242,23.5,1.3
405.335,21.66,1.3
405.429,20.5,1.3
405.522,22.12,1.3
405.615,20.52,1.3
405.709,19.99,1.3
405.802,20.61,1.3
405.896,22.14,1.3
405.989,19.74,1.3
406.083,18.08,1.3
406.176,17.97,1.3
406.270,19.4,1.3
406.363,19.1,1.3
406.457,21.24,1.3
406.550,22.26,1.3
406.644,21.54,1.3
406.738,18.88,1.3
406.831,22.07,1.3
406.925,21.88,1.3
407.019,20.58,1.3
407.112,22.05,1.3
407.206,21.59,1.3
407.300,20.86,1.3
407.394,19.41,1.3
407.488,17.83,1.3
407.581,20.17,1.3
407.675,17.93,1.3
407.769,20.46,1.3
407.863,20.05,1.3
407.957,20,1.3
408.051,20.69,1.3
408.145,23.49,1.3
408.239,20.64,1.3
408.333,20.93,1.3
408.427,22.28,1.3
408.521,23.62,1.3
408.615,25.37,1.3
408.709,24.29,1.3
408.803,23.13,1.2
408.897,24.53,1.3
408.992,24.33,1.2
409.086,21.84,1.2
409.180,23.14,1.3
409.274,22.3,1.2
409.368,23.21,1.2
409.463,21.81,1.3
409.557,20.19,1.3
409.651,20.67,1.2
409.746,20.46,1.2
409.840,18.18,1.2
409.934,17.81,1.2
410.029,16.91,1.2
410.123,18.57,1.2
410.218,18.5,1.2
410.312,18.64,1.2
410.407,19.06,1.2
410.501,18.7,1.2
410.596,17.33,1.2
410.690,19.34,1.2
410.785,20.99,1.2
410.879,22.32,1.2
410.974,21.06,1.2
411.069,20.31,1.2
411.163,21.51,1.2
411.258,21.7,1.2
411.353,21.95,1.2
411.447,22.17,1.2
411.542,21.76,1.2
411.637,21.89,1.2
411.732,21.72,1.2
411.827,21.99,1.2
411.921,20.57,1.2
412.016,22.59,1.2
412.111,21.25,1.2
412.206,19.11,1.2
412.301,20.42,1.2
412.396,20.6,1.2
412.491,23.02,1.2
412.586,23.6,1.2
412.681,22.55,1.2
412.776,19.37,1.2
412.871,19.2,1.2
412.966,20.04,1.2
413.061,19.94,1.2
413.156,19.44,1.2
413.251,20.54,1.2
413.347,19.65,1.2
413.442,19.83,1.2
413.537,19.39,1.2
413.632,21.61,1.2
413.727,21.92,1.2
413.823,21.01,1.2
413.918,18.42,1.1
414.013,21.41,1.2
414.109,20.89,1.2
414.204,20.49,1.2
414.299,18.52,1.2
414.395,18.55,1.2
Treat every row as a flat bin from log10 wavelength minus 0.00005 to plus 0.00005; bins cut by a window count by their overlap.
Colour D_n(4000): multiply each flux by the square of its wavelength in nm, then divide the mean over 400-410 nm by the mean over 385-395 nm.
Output 1.9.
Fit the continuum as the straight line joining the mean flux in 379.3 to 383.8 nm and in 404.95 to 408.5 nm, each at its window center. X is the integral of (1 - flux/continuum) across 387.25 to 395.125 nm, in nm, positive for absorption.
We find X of 1.00 nm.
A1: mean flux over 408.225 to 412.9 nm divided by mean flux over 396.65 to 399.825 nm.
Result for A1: 1.33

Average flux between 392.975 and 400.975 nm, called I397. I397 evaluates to 14.5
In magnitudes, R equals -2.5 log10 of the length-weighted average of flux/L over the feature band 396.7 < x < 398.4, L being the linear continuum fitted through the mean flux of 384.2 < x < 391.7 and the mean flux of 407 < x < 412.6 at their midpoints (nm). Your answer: 0.24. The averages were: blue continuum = 12.1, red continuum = 21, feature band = 12.9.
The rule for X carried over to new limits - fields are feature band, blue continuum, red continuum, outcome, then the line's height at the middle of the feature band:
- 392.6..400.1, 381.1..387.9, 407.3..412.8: 0.760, 14.9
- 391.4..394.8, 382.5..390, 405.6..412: 0.699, 13.5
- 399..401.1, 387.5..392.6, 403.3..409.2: -0.248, 18.2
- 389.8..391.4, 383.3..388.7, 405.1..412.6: -0.334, 12.2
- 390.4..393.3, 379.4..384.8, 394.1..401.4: 0.163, 13.7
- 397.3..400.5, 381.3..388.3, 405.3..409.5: -0.345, 16.8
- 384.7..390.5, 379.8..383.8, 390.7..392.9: 0.330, 12.2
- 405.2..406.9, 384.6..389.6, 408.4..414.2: -0.165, 18.8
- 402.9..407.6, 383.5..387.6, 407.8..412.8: -0.472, 18.9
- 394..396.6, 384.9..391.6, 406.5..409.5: 0.355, 15.6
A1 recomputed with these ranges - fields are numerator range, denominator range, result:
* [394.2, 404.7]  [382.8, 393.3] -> 1.57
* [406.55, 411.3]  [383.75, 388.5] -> 2.02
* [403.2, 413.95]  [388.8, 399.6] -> 1.55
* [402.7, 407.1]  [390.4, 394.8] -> 1.76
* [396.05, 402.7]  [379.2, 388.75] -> 1.73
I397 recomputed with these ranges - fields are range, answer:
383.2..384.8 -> 8.44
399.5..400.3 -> 20.6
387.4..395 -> 12.1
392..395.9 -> 11.6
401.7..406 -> 20.9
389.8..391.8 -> 15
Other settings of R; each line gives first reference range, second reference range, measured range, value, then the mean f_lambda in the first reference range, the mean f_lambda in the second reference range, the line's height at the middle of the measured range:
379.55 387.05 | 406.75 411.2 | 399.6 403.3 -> -0.18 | 9.95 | 20.9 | 17.7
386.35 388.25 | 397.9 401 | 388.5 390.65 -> -0.08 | 10.6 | 20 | 12.4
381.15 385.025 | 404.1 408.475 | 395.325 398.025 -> 0.30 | 8.76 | 20.8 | 15.8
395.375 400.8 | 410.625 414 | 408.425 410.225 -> -0.09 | 16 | 20.9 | 19.9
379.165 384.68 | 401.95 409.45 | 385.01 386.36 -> 0.11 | 9.77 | 21.1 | 11.6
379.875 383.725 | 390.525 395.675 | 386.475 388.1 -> 0.06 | 9.74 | 12.5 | 11.1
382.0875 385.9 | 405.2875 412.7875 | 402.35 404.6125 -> -0.14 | 8.82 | 20.9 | 18.2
